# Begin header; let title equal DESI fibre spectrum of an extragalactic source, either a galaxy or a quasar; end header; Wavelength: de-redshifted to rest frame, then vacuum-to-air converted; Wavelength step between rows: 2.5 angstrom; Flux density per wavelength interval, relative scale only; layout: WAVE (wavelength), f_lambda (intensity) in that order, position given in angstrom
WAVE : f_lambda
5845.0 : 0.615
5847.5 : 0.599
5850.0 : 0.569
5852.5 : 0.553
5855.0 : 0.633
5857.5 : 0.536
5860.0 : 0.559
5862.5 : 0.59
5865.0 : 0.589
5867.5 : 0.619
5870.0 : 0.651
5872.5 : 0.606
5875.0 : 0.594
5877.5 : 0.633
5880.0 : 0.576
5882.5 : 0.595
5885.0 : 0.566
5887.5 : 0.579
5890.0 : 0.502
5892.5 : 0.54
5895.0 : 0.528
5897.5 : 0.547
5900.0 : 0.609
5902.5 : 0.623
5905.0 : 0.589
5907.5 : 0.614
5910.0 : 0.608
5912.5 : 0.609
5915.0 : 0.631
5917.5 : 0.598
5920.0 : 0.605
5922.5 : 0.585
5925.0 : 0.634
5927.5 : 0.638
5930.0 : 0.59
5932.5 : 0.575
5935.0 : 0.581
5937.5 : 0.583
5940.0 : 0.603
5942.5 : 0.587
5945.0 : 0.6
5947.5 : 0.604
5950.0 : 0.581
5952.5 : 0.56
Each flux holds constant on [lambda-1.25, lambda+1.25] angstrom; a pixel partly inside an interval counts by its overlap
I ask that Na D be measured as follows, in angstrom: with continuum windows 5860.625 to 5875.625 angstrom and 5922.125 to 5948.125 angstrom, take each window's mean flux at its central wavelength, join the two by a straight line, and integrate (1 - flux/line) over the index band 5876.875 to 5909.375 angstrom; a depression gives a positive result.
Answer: 1.5 angstrom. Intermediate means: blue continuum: 0.607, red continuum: 0.598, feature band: 0.577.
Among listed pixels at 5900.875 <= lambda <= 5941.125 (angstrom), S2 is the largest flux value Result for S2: 0.638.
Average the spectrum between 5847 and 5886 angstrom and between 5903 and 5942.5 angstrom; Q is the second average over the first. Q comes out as 1.02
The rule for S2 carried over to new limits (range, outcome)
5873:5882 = 0.633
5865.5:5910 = 0.651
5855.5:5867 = 0.59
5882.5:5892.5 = 0.595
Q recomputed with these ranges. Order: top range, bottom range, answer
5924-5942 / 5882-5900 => 1.08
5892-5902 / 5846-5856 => 0.96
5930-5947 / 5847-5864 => 1.02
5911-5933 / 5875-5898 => 1.08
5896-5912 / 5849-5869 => 1.03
